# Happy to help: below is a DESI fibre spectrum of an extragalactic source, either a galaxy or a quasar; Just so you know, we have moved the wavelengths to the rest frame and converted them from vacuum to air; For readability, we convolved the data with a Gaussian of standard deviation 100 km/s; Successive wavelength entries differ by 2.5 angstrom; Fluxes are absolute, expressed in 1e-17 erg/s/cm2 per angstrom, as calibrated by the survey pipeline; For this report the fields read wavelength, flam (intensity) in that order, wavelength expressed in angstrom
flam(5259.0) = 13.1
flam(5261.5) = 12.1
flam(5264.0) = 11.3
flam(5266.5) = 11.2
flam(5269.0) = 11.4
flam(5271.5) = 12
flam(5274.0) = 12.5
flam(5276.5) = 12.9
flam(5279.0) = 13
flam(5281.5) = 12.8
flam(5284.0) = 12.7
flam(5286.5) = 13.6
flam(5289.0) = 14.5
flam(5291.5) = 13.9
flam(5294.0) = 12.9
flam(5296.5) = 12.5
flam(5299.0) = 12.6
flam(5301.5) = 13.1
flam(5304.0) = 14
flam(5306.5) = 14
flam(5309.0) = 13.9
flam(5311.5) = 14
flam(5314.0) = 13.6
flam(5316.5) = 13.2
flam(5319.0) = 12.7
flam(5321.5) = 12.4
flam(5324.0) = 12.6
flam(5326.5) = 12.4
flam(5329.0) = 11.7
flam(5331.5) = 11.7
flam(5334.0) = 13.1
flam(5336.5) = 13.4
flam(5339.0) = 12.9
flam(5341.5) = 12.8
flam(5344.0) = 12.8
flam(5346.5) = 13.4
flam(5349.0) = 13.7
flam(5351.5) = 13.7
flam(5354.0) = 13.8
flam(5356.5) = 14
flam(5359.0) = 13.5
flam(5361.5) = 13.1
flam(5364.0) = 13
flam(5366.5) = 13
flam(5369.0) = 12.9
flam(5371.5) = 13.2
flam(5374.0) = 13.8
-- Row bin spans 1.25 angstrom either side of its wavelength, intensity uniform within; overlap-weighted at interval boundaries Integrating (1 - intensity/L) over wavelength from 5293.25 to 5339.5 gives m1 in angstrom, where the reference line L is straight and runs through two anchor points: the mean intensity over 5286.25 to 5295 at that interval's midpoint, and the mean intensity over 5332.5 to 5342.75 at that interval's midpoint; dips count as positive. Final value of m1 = 1.3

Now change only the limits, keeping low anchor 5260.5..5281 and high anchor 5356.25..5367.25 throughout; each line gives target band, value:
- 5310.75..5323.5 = -0.43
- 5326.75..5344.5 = 0.44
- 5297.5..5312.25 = -1.23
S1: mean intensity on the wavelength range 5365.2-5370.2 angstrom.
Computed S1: 13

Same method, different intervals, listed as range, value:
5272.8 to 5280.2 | 12.8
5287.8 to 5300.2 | 13.3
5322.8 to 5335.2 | 12.3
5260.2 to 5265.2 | 11.7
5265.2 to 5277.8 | 12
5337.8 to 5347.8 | 13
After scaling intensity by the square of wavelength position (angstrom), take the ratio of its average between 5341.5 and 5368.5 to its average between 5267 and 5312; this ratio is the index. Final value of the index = 1.0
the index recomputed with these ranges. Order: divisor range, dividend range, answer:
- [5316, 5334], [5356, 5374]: 1.08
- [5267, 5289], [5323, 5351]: 1.03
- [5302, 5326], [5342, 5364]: 1.02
